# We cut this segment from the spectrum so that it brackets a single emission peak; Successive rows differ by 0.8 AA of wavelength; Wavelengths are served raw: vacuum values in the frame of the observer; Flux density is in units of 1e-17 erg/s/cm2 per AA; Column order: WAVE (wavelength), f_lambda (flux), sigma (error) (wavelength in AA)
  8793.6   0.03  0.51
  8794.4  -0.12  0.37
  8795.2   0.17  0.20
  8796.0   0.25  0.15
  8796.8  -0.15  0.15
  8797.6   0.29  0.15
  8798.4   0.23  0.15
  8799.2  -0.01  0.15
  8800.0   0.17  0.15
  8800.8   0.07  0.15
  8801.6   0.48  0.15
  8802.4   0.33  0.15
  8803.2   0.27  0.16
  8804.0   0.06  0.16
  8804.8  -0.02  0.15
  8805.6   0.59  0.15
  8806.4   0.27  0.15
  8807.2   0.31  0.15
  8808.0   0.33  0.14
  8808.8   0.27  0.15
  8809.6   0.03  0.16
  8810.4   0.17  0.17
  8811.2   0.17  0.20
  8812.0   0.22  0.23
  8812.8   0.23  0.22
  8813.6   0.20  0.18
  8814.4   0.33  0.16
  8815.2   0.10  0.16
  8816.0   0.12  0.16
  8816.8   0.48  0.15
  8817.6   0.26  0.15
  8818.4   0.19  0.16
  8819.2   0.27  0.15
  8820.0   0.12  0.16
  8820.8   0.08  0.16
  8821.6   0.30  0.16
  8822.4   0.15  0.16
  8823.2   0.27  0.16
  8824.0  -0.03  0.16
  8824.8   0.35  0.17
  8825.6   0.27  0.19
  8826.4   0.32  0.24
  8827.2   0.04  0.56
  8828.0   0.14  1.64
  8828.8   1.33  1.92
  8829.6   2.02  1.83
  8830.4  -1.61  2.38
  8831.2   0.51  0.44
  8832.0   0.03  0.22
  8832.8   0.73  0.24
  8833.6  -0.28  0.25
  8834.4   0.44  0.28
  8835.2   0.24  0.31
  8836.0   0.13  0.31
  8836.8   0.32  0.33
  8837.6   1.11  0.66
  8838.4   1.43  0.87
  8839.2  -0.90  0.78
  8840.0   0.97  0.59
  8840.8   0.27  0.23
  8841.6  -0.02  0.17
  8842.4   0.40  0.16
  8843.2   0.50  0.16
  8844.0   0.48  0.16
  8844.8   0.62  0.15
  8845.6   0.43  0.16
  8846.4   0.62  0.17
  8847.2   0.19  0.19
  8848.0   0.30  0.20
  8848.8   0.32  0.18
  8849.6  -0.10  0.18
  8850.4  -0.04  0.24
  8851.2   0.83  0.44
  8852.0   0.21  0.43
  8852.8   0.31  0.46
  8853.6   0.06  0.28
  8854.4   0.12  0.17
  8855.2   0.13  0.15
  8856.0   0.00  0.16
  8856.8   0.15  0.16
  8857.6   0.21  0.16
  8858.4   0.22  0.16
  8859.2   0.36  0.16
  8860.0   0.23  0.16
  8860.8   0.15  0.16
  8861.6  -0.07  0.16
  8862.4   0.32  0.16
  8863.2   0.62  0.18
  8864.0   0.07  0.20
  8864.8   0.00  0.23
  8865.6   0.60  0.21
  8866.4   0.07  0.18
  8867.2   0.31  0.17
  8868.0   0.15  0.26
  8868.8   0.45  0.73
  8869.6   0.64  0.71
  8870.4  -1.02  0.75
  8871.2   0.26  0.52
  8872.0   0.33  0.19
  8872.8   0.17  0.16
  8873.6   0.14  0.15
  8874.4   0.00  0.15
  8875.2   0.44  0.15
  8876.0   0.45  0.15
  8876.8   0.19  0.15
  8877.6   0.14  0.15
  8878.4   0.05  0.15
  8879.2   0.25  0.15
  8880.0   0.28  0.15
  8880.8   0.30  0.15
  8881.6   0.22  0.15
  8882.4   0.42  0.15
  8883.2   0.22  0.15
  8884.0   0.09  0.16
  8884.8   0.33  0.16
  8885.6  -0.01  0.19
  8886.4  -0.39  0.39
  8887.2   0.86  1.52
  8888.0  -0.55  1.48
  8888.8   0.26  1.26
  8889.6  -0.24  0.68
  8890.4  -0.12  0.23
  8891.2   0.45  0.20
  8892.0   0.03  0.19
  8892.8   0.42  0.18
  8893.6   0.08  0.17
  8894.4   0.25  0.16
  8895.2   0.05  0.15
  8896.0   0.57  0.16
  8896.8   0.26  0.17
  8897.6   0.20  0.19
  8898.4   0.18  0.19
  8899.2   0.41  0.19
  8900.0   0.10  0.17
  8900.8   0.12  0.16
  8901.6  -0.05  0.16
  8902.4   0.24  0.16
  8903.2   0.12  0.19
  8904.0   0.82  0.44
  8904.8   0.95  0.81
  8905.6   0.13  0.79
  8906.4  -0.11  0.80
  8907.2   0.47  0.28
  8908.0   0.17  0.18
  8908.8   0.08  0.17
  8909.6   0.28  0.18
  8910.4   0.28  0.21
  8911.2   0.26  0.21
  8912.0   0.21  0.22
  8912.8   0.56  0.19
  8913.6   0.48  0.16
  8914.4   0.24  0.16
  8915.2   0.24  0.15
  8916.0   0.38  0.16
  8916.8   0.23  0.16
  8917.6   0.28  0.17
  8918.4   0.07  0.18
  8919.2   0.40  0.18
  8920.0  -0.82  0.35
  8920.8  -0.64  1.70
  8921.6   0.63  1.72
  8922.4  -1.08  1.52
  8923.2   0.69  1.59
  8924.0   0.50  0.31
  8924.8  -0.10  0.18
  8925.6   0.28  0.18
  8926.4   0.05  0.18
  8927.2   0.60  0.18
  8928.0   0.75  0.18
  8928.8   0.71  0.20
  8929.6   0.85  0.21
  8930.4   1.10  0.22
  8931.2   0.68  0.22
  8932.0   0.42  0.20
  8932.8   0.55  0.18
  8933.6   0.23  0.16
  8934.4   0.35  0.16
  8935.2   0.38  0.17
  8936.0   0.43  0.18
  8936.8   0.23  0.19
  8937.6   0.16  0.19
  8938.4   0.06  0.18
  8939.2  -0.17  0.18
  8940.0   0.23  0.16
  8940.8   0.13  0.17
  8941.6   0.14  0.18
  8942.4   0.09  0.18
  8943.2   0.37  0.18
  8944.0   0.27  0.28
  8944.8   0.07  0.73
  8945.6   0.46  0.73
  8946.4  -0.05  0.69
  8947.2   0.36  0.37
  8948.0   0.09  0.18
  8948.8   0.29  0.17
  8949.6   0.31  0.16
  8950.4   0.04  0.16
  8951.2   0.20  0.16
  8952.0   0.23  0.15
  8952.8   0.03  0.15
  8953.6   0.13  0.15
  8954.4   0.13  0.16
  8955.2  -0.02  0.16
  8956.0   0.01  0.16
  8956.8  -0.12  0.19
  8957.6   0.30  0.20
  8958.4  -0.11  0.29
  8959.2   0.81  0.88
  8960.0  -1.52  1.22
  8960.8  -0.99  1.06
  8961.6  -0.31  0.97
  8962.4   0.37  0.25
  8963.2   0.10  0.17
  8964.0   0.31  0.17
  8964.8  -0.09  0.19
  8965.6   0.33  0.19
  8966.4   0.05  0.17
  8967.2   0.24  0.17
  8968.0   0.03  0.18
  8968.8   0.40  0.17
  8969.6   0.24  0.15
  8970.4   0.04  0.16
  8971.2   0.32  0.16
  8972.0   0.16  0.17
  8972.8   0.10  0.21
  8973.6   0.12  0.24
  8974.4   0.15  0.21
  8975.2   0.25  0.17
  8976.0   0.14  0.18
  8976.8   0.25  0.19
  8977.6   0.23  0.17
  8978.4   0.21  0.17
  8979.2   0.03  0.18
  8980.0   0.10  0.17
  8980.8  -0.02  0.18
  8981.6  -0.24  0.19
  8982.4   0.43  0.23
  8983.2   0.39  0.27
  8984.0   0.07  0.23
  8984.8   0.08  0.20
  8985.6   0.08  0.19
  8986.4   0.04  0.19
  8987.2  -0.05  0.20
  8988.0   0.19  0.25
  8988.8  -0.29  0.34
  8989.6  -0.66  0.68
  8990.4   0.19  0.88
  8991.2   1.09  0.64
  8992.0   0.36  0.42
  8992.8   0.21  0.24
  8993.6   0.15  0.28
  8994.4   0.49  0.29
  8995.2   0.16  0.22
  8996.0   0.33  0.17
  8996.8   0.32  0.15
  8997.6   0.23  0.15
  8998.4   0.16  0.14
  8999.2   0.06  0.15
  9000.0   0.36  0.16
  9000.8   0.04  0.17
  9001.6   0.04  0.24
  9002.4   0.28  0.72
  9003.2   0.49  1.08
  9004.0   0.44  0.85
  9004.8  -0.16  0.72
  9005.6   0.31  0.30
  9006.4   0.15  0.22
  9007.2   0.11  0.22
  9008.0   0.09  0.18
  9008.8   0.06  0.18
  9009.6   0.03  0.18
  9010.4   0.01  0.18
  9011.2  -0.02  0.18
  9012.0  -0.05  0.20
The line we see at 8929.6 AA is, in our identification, [O III]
